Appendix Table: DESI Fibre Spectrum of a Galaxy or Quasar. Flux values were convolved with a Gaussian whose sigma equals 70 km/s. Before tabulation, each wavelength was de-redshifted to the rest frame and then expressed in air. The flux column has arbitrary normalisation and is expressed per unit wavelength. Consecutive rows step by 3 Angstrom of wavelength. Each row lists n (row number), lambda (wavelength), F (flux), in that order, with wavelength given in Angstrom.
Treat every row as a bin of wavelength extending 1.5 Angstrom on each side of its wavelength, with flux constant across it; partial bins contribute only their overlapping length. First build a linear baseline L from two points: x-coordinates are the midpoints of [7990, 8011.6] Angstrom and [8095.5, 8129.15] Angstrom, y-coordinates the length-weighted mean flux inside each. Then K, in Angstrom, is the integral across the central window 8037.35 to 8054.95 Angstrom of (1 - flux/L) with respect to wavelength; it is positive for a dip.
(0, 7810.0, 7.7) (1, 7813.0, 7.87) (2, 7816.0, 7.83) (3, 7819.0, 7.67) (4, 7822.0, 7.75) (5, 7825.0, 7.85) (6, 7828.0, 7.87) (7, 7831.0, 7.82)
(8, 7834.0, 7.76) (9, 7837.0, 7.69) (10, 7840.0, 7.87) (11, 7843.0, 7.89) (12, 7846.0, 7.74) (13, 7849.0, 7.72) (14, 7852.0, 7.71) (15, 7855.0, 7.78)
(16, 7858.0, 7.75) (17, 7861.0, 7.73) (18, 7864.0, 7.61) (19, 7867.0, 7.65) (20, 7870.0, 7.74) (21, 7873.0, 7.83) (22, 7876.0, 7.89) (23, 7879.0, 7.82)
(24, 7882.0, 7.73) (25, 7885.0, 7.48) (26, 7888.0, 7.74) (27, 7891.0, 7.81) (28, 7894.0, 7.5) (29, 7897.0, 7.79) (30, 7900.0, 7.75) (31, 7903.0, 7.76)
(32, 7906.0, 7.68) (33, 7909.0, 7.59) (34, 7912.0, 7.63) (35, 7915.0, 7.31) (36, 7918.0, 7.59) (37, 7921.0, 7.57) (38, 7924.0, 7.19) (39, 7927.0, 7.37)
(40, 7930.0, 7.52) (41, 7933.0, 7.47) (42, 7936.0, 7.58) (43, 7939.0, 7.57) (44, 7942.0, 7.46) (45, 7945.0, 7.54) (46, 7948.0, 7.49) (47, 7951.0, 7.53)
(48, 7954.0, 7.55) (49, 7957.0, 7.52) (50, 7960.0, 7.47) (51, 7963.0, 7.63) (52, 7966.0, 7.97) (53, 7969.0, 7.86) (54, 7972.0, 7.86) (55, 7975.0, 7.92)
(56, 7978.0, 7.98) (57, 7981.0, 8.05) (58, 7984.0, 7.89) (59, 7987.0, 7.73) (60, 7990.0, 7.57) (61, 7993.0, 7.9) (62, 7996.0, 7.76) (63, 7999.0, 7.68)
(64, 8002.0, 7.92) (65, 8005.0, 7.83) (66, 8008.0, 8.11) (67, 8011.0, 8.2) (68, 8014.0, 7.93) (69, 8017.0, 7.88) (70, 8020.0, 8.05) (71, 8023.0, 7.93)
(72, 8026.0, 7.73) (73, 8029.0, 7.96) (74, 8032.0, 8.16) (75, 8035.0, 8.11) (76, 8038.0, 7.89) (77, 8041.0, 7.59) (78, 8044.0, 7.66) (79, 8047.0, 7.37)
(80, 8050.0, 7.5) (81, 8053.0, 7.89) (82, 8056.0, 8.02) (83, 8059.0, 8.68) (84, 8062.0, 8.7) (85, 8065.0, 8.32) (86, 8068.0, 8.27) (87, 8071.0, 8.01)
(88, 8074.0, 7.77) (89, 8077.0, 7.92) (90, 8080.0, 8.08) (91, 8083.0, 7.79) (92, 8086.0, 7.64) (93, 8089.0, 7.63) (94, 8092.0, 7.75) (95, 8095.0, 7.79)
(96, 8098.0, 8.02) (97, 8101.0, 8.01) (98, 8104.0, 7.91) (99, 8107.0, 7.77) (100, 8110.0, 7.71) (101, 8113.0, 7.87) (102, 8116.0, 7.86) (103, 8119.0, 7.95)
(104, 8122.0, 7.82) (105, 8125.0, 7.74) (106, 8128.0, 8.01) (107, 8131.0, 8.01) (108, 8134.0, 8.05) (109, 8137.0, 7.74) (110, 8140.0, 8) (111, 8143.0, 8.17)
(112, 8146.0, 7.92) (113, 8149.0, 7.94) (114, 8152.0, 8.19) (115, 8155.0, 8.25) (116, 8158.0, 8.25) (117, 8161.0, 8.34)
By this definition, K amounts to 0.5 Angstrom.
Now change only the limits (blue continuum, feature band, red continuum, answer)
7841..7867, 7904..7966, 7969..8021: 2.4 Angstrom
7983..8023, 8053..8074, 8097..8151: -1.0 Angstrom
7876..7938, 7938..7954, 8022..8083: 0.4 Angstrom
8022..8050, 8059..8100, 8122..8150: -0.7 Angstrom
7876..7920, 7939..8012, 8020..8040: 0.7 Angstrom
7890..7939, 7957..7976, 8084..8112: -0.3 Angstrom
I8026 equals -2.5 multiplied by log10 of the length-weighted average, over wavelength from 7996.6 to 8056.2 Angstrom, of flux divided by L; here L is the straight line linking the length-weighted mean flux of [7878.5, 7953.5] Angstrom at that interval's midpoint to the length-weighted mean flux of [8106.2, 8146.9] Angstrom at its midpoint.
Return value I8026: -0.016 mag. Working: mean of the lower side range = 7.58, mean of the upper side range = 7.9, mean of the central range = 7.87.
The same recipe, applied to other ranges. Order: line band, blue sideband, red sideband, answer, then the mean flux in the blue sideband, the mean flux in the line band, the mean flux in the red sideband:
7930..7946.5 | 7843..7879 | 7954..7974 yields 0.03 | 7.75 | 7.52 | 7.71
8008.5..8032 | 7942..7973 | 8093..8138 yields -0.03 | 7.63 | 7.97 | 7.88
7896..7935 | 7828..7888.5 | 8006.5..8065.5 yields 0.04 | 7.75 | 7.55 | 7.98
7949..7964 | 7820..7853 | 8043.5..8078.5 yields 0.05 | 7.79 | 7.54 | 8.02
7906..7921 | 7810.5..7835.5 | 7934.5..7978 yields 0.02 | 7.8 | 7.55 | 7.65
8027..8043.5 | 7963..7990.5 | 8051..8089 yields 0.01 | 7.87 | 7.92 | 8.06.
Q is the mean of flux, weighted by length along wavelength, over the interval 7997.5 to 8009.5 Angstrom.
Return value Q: 7.89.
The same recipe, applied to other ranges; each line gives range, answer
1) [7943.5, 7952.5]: 7.52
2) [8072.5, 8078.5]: 7.84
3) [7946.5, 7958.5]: 7.52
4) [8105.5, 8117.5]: 7.8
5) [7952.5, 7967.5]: 7.63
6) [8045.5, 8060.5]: 7.89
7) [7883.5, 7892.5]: 7.68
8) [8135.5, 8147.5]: 7.96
